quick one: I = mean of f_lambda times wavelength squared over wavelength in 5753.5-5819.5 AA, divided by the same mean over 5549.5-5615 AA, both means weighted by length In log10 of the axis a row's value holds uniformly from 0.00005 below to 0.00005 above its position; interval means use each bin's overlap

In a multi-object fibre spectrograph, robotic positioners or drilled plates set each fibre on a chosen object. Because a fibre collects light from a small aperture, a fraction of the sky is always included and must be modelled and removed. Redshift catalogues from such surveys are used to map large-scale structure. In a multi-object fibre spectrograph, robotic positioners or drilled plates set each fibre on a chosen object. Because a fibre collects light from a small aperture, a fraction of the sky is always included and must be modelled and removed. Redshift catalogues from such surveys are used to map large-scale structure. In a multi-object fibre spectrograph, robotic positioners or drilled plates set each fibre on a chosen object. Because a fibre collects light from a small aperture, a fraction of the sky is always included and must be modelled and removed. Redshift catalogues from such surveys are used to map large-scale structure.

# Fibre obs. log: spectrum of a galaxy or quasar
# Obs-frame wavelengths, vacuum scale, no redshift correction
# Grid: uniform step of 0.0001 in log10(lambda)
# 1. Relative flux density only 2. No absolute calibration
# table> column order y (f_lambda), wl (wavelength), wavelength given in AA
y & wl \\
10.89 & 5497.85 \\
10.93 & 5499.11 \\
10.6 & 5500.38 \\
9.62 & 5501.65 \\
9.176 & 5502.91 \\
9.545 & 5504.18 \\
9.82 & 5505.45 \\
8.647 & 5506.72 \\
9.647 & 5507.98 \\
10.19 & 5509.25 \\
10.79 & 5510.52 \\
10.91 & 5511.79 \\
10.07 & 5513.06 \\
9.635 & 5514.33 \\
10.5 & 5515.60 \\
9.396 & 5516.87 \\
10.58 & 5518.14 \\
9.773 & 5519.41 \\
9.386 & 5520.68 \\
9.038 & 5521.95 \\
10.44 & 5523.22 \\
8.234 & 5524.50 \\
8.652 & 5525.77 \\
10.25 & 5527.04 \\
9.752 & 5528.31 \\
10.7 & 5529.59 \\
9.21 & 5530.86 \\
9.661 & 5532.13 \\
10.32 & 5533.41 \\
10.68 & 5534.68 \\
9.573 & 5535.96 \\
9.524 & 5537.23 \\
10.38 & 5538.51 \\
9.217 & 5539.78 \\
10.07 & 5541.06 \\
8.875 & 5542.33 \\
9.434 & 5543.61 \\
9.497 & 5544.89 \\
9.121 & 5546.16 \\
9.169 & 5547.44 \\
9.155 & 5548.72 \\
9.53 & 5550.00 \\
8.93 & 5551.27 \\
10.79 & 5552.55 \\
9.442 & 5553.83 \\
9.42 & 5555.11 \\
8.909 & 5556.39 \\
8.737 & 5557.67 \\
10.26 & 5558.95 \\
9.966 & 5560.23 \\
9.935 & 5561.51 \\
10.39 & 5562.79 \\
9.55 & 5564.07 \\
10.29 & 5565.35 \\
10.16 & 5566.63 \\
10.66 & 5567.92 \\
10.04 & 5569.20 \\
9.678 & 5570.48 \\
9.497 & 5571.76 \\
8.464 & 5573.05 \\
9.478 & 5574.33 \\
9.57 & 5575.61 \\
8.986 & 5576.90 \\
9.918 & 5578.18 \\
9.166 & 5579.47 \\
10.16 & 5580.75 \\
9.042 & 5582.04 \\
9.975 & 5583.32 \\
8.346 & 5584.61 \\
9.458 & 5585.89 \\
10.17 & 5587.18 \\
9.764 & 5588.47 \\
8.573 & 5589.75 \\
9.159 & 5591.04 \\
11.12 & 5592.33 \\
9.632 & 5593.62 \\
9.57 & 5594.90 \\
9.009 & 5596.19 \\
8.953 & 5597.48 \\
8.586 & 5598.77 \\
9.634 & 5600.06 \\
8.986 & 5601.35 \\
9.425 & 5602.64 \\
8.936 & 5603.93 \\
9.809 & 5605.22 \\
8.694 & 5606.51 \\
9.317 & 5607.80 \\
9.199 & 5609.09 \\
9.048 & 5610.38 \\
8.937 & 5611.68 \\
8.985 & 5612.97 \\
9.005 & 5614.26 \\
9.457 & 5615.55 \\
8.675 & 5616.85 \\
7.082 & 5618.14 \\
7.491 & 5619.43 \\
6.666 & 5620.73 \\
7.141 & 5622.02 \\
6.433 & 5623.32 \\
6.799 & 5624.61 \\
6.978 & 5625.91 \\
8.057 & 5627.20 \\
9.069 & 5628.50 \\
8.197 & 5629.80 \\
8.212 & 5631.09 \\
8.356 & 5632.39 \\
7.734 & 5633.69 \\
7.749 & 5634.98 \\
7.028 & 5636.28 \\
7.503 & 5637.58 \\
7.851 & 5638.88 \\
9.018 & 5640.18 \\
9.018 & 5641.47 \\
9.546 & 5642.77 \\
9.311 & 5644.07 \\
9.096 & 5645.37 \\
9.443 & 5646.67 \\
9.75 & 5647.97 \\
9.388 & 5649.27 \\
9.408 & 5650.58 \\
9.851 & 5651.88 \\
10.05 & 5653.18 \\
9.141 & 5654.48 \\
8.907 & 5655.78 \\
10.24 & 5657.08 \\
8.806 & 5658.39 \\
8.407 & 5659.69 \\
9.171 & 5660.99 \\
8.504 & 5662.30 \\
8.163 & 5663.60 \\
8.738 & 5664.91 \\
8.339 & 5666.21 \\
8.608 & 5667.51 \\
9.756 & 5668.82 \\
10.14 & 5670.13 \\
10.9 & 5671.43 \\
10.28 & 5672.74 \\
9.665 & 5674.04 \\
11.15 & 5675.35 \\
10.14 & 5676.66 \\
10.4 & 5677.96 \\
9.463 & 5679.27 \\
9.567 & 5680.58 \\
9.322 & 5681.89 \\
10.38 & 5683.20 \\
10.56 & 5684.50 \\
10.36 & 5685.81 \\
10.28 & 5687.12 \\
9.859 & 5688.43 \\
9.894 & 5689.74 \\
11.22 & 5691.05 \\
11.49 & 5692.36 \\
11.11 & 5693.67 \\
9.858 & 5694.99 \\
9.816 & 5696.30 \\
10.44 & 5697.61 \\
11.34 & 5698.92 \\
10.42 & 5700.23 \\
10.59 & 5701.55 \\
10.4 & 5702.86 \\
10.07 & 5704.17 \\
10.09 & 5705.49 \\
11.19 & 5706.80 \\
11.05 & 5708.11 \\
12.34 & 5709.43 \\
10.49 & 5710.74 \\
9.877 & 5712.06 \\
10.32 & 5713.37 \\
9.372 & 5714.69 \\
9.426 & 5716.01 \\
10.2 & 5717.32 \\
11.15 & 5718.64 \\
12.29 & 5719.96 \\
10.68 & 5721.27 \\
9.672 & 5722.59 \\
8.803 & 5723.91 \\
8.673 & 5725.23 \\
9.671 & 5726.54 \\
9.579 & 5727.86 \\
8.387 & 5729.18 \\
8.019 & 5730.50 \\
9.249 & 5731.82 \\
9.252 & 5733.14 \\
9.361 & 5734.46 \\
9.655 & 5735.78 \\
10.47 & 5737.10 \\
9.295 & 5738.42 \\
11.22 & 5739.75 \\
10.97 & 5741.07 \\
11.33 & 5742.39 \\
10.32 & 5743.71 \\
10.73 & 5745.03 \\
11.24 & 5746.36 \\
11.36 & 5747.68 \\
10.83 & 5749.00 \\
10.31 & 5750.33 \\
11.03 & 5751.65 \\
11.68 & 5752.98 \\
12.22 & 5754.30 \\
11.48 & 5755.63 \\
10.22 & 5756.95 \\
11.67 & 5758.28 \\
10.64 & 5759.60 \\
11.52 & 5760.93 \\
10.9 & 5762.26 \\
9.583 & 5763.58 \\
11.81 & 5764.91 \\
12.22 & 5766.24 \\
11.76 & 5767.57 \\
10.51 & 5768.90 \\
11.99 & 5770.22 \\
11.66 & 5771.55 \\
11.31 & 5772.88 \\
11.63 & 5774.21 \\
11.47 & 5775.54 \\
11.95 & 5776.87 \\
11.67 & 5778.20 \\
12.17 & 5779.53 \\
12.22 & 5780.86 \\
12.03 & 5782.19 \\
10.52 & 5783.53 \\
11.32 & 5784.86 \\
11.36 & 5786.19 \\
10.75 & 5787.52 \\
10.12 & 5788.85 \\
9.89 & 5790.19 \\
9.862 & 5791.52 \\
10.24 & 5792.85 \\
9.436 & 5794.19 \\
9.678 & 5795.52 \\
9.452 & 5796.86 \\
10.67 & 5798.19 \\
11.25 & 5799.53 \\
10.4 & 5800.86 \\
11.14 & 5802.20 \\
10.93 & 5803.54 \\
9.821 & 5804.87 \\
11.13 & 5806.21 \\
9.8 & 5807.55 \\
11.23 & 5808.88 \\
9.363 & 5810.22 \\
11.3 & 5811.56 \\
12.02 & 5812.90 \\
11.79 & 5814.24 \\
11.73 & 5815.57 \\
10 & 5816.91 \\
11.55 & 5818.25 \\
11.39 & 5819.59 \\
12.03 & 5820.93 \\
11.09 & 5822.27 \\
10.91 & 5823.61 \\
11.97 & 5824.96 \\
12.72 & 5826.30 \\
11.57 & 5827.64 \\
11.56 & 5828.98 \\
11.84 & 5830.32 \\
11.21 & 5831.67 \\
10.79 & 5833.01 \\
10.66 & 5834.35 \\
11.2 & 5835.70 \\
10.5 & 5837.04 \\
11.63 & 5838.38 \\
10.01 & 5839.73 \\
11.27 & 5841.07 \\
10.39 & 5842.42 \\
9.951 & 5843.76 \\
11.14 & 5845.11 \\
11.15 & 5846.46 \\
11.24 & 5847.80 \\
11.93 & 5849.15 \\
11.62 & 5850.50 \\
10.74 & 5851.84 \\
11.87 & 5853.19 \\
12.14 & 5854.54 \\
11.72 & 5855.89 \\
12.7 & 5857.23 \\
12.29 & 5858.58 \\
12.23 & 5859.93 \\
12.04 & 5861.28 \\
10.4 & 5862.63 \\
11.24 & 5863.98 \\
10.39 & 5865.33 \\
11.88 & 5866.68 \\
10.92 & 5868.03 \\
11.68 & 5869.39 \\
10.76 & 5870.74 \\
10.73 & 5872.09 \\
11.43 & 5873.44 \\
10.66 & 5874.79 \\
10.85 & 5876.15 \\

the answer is 1.2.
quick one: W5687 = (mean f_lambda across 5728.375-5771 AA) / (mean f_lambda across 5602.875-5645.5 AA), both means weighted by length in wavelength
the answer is 1.28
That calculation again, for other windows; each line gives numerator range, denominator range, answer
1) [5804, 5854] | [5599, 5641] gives 1.34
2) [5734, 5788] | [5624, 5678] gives 1.24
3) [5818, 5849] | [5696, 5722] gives 1.06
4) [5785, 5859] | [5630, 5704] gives 1.16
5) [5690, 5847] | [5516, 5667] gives 1.18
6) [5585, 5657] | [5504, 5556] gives 0.90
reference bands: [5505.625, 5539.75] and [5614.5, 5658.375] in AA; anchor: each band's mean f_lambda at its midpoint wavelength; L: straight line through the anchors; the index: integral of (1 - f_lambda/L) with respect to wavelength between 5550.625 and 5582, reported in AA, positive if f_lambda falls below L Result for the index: -1.2 AA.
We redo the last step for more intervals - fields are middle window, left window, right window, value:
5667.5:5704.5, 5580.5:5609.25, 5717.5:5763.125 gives -1.0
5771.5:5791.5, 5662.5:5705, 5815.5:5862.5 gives -0.7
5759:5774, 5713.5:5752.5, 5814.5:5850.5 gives -1.1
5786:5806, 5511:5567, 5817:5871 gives 1.4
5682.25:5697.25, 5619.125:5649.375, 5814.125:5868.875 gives -2.4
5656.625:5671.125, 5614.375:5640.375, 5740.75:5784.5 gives -0.5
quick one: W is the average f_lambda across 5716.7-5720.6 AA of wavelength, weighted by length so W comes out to 11.2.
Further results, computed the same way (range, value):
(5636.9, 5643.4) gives 8.58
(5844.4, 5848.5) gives 11.2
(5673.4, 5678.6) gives 10.3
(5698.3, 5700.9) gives 10.9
